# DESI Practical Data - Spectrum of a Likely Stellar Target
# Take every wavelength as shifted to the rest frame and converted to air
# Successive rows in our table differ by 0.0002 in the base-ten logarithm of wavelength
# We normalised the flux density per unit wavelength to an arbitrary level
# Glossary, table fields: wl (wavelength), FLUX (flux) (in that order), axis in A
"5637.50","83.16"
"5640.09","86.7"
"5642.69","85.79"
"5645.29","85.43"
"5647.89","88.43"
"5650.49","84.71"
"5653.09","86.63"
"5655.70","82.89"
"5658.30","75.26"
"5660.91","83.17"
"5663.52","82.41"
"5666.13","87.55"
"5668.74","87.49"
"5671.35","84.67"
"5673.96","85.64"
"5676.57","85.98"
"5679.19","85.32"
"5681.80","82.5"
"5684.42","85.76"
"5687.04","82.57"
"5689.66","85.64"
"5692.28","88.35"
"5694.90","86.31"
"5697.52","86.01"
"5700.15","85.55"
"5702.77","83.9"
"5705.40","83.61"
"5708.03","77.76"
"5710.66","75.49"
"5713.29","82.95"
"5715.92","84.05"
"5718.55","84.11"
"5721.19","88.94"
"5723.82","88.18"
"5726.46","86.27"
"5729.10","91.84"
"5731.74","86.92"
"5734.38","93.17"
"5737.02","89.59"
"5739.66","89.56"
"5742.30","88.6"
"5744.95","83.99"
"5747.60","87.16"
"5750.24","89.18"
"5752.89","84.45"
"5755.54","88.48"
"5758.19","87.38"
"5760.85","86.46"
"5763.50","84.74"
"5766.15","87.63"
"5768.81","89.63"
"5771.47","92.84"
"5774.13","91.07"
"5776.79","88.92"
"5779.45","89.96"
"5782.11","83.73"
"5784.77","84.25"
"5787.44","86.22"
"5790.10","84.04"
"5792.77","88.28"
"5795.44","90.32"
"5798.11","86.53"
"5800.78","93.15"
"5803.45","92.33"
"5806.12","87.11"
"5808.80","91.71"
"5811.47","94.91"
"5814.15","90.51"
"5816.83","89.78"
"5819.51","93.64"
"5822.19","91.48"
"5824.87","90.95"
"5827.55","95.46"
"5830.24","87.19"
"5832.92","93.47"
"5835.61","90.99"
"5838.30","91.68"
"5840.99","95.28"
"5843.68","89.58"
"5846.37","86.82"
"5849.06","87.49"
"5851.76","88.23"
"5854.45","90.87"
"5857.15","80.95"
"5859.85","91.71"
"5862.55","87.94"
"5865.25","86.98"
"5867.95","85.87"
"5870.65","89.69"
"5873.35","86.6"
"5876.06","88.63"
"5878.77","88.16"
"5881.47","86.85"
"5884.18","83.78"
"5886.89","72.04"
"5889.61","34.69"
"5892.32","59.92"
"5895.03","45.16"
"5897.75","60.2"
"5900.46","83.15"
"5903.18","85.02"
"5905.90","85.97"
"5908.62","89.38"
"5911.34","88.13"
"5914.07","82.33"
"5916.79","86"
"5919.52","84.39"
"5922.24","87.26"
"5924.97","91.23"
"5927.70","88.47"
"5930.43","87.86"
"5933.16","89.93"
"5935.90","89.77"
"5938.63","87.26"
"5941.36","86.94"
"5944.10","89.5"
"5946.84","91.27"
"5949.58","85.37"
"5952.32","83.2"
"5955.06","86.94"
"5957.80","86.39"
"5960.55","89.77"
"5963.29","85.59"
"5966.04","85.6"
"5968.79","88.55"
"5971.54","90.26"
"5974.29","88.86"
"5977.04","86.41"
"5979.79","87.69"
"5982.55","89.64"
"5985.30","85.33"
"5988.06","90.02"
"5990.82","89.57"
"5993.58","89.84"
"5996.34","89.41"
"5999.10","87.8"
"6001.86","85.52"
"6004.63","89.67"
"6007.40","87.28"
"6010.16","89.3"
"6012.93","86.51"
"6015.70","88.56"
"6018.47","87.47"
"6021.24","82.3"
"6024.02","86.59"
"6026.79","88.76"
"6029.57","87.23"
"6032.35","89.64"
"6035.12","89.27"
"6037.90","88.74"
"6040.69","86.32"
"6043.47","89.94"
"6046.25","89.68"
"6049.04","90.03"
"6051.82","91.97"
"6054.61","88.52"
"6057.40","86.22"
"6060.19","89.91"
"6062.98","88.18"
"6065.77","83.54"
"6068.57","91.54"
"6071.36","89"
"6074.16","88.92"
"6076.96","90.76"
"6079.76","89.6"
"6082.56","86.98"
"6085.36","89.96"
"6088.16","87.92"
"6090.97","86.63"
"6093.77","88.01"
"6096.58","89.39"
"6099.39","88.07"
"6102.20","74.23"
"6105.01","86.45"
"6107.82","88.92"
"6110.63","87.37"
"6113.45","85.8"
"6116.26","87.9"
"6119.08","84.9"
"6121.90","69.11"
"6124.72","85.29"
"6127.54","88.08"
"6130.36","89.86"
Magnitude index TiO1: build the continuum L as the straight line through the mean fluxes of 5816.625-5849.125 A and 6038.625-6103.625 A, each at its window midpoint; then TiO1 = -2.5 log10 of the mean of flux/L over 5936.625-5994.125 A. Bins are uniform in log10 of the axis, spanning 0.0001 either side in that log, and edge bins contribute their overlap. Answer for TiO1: 0.02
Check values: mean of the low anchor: 91.3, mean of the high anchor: 88.1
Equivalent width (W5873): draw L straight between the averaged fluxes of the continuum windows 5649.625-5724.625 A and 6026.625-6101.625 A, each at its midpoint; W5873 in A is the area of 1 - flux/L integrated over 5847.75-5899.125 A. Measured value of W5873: 4.5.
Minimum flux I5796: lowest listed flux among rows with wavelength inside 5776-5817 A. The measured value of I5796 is 83.73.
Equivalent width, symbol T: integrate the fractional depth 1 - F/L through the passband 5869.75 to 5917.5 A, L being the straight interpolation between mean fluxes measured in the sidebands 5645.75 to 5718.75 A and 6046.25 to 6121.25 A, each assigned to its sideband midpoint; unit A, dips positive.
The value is 4.79 A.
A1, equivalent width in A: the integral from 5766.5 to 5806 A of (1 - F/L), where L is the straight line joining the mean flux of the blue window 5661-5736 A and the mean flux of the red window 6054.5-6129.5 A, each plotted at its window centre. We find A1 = -1.4 A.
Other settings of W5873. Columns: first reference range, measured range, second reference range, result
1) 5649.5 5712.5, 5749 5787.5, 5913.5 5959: -1.17 A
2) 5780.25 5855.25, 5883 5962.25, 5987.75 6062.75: 6.77 A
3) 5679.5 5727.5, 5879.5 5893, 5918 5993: 2.82 A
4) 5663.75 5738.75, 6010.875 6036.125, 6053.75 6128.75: -0.26 A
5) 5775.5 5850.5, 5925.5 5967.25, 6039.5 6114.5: 0.57 A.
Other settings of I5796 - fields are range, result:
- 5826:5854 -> 86.82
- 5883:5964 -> 34.69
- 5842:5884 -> 80.95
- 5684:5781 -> 75.49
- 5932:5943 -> 86.94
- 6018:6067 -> 82.3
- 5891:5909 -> 45.16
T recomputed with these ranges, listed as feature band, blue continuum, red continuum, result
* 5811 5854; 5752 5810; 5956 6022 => -1.43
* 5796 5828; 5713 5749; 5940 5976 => -1.35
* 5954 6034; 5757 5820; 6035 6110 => 0.43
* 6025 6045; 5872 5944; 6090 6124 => -1.24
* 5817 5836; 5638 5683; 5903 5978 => -1.20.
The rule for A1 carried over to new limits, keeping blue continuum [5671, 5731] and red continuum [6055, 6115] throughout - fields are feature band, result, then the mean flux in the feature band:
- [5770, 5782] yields -0.6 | 90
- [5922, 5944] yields -0.6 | 88.7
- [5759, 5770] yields -0.2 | 87.1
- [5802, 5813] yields -0.8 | 91.5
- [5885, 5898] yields 4.7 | 55.1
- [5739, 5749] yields -0.2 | 87.2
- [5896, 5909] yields 1.1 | 79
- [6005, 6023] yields 0.0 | 87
